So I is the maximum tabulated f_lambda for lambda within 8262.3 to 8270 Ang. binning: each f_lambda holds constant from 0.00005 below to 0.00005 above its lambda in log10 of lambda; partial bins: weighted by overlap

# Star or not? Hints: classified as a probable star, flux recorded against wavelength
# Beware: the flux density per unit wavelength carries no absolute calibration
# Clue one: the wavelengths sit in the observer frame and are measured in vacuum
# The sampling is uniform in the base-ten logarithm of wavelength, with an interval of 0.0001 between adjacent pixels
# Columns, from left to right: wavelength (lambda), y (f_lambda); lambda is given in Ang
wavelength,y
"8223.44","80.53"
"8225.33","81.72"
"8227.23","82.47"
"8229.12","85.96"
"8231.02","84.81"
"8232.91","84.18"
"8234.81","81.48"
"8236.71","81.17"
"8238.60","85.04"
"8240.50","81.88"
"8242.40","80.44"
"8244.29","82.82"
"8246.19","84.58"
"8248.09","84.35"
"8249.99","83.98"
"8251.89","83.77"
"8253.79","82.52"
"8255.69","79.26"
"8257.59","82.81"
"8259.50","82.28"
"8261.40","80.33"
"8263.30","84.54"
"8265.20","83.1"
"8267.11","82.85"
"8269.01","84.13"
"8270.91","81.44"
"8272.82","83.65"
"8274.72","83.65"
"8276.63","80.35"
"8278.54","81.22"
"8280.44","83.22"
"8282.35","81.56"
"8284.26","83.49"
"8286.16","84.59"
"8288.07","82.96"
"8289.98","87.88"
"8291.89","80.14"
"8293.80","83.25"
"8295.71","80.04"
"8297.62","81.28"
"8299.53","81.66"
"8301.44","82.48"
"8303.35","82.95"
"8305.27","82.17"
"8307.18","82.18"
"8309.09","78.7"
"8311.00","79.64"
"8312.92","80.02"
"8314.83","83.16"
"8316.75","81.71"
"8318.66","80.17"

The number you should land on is 84.54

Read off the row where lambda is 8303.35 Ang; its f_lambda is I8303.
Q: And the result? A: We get 82.95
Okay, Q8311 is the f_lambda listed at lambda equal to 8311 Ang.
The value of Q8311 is 79.64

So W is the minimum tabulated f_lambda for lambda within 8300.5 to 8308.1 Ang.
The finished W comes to 82.17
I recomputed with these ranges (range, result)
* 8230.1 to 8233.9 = 84.81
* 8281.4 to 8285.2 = 83.49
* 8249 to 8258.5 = 83.98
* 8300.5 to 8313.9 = 82.95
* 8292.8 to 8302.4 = 83.25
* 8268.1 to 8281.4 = 84.13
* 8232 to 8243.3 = 85.04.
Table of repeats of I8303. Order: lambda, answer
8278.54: 81.22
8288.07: 82.96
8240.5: 81.88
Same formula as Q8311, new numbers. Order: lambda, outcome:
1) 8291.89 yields 80.14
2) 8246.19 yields 84.58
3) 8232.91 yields 84.18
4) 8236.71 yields 81.17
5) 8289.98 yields 87.88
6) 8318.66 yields 80.17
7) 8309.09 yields 78.7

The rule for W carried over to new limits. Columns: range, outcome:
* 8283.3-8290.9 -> 82.96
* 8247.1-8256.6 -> 79.26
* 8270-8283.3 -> 80.35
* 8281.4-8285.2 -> 81.56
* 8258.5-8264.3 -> 80.33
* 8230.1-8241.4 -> 81.17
